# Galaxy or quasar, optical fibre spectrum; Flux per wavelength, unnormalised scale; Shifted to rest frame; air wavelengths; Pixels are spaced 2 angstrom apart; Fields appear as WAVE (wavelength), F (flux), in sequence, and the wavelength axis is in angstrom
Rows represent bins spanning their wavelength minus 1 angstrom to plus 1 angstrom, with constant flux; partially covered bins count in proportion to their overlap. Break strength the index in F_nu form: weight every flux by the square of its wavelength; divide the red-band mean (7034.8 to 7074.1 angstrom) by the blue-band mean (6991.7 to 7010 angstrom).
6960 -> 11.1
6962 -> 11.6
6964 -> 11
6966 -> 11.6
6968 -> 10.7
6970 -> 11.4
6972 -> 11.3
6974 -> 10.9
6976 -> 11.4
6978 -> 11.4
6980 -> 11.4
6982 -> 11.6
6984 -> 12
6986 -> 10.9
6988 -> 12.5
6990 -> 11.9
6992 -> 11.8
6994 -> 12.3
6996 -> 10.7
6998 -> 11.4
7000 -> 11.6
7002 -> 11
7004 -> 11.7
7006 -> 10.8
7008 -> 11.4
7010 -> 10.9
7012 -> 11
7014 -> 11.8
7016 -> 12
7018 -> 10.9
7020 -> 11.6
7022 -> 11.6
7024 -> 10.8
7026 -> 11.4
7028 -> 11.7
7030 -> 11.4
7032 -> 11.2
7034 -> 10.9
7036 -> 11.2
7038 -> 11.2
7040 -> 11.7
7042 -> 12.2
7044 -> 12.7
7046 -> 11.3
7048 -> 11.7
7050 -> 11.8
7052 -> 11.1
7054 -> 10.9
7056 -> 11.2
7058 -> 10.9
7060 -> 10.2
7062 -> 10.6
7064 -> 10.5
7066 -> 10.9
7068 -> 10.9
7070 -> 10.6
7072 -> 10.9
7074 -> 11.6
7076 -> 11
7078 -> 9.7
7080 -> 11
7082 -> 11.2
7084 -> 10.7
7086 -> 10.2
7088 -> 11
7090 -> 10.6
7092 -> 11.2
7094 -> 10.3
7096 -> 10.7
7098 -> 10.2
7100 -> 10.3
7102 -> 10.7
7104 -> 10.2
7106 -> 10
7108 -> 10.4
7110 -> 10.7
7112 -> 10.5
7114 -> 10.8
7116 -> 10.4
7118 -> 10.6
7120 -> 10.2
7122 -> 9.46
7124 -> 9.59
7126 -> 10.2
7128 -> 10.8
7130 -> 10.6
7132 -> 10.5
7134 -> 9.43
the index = 1.0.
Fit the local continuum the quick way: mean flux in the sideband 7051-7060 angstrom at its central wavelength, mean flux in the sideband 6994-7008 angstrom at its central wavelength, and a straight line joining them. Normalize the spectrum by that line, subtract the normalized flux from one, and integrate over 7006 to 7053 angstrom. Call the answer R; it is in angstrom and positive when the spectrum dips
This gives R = -1.4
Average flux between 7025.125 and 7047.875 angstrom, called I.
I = 11.5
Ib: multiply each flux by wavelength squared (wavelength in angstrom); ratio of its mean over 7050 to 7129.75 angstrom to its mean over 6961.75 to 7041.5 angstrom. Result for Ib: 1.0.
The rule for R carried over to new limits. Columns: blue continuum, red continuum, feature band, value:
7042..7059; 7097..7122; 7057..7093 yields 0.87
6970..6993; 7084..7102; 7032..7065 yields -0.87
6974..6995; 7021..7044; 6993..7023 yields 0.48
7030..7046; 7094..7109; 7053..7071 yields 0.58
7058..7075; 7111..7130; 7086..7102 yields -0.09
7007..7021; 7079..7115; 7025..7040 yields -0.15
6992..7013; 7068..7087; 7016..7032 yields -0.32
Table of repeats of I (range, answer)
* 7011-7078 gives 11.2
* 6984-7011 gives 11.5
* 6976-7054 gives 11.5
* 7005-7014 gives 11.1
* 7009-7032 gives 11.4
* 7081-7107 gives 10.6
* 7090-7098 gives 10.7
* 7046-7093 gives 10.9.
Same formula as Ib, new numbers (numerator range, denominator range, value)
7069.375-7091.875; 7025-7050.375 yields 0.94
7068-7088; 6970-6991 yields 0.96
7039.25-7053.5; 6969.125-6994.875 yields 1.03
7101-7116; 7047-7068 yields 0.97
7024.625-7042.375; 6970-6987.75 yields 1.01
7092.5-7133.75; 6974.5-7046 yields 0.93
